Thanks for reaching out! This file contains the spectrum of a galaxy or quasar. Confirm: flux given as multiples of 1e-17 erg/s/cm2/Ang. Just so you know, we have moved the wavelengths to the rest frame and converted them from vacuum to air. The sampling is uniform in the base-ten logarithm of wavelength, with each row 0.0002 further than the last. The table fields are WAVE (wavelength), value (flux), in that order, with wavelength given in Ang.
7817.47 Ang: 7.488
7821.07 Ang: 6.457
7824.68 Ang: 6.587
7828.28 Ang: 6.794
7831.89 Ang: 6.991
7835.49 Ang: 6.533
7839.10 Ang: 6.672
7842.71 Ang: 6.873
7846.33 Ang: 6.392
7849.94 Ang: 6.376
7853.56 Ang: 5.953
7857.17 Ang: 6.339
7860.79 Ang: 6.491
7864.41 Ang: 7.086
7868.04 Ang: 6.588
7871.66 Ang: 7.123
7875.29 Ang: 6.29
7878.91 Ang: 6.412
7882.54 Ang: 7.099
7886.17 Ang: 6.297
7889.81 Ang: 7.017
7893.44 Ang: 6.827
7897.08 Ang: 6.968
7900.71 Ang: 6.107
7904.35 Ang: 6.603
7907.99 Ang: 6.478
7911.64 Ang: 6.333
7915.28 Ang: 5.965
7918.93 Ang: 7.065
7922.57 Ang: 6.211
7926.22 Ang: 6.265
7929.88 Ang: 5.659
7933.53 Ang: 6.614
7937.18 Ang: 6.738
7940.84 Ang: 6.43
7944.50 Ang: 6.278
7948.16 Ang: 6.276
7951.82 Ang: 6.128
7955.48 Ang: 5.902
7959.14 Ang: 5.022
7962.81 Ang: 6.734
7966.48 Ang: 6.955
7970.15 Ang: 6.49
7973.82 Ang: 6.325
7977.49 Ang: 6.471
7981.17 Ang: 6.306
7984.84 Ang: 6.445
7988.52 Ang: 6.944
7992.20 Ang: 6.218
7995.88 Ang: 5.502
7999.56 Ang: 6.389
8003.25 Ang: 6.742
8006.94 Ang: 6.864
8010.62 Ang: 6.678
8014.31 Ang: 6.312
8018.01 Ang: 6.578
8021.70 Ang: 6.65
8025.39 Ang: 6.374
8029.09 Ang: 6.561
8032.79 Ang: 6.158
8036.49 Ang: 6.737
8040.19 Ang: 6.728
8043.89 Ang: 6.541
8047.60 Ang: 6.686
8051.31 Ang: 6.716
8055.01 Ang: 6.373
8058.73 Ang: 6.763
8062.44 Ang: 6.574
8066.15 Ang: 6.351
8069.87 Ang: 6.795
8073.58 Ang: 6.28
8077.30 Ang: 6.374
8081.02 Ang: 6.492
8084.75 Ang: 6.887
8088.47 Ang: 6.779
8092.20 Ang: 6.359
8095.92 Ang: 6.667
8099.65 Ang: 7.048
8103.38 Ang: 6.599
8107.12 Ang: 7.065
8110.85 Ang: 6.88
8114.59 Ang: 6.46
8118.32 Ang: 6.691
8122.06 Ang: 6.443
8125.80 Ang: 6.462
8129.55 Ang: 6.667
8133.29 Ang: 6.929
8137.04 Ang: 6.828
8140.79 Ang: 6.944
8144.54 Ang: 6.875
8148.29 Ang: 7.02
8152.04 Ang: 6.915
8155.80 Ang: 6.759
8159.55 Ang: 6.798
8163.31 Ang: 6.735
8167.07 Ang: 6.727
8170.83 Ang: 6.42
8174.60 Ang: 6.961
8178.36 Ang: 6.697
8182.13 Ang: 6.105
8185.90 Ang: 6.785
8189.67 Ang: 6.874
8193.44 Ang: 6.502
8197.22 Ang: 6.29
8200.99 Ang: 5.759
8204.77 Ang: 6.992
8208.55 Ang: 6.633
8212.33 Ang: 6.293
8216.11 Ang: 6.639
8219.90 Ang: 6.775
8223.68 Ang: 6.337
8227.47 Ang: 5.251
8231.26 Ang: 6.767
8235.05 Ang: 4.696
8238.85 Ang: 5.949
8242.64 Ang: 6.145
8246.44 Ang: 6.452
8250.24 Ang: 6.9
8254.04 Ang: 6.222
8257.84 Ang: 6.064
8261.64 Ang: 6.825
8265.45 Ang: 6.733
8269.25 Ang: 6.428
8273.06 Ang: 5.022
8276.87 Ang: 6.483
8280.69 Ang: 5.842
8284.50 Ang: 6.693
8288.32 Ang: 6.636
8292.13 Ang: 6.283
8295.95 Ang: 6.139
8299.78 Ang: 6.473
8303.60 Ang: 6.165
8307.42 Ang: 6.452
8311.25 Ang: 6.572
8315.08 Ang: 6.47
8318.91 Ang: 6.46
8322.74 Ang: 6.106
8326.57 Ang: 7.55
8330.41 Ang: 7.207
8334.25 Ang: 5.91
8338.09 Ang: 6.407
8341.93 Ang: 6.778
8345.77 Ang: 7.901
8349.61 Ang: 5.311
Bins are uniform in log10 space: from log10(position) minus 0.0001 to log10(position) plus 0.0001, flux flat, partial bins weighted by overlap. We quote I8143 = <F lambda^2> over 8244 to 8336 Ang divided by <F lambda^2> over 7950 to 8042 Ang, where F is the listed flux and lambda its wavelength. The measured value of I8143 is 1.1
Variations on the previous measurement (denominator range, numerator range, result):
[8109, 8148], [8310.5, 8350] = 1.04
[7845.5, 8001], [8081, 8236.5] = 1.09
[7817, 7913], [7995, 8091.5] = 1.03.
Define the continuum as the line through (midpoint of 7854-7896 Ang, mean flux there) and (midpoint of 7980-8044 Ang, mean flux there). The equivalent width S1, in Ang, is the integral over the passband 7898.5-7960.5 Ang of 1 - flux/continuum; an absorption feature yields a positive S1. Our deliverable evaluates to 3.2 Ang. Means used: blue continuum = 6.67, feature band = 6.25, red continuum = 6.49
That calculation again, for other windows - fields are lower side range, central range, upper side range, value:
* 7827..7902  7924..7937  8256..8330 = 0.7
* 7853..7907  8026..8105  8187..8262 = -1.6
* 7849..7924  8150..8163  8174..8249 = -0.9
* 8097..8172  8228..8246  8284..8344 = 2.0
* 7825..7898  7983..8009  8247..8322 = 0.4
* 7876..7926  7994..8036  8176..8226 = 0.6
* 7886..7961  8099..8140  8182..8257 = -2.6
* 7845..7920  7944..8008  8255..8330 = 1.9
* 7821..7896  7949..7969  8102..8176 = 1.5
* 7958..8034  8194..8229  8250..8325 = 0.1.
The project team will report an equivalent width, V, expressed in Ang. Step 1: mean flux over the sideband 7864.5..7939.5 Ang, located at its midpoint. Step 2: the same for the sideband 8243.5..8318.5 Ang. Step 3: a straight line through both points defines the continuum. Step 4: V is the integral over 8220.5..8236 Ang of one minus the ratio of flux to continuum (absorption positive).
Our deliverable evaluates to 1.1 Ang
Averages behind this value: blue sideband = 6.54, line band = 5.91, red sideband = 6.36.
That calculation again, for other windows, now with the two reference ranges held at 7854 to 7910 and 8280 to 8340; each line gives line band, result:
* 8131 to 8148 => -0.9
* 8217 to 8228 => 0.4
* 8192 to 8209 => 0.3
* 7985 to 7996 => 0.4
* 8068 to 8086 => 0.0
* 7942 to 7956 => 0.9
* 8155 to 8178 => -0.7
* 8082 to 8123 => -1.1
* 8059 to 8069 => 0.0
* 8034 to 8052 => -0.2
